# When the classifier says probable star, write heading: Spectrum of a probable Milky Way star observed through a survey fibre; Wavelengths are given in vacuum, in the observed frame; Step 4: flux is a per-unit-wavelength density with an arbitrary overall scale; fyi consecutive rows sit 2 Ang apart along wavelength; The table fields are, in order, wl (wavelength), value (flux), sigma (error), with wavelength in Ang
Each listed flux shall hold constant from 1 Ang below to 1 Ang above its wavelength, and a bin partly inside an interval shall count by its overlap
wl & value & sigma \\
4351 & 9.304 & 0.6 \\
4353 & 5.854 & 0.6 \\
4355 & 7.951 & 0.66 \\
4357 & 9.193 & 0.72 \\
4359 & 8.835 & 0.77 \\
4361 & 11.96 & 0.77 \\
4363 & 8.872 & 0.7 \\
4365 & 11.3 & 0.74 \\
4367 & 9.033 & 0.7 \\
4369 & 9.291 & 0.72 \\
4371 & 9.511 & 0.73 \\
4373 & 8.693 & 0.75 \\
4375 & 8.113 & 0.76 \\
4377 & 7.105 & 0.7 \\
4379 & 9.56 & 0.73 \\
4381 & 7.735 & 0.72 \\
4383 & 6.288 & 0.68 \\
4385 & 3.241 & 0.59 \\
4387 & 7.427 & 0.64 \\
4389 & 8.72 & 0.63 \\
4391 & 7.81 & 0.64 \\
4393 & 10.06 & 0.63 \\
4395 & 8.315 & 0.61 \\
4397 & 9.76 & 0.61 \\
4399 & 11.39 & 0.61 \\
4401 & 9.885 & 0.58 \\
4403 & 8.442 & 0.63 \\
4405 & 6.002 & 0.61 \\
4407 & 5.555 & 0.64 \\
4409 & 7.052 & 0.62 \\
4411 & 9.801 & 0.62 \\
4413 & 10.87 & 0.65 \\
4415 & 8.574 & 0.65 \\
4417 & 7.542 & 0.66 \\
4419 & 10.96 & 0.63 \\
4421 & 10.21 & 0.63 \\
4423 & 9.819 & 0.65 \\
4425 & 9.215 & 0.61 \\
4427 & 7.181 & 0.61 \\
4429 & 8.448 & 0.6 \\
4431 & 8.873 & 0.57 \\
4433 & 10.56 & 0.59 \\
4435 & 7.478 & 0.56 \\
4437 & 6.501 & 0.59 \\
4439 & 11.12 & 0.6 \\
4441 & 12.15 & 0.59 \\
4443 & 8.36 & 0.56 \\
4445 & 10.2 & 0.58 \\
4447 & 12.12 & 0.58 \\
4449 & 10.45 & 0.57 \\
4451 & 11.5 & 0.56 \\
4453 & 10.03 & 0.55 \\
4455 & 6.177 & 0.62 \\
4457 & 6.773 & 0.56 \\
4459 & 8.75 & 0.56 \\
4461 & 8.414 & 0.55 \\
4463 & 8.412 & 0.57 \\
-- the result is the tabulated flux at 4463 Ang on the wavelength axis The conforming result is 8.412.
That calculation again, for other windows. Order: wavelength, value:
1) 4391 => 7.81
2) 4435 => 7.478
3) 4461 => 8.414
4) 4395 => 8.315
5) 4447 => 12.12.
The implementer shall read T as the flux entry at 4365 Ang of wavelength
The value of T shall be 11.3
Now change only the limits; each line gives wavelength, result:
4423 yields 9.819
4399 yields 11.39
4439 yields 11.12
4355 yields 7.951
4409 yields 7.052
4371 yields 9.511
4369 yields 9.291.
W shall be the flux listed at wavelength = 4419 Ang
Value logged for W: 10.96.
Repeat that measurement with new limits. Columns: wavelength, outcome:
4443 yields 8.36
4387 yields 7.427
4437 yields 6.501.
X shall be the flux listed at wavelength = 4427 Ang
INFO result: 7.181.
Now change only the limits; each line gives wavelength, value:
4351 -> 9.304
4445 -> 10.2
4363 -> 8.872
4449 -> 10.45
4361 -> 11.96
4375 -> 8.113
